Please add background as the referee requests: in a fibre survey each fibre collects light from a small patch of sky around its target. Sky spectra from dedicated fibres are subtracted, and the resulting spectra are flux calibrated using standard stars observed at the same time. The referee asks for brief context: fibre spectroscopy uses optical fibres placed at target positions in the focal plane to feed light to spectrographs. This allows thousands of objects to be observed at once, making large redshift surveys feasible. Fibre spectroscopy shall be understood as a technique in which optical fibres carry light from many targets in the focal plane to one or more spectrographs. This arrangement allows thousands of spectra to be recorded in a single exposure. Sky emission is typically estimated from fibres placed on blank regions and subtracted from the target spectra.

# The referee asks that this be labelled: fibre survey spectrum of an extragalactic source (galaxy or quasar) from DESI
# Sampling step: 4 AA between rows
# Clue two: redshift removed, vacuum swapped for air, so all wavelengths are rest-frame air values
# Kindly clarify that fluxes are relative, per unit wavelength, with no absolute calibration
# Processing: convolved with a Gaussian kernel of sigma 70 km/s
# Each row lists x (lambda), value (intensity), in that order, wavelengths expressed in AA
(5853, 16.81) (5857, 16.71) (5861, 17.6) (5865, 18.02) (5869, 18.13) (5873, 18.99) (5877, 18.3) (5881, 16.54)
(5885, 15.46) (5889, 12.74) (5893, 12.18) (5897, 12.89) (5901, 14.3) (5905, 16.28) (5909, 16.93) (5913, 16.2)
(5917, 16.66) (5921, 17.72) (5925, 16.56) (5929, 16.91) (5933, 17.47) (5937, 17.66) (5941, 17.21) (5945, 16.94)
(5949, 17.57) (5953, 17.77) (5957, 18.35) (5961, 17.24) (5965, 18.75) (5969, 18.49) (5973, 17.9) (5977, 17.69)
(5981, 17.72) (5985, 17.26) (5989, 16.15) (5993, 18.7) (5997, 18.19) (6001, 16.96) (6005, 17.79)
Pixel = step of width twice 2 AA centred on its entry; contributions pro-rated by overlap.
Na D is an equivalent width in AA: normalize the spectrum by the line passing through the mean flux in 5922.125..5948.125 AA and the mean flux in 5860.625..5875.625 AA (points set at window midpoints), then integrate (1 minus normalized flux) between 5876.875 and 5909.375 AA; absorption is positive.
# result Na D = 5.6 AA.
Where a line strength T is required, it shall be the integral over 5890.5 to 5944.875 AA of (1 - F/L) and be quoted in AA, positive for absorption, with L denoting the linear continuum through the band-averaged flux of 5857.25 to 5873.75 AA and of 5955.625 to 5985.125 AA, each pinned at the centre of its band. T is 5.7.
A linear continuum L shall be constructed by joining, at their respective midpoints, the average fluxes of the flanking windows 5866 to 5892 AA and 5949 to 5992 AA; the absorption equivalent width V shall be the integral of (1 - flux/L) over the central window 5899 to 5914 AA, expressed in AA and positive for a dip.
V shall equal 0.9 AA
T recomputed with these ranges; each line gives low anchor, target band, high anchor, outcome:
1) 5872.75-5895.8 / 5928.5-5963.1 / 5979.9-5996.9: -1.8 AA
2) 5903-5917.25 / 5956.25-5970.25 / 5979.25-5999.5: -0.8 AA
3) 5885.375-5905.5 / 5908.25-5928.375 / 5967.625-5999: -2.9 AA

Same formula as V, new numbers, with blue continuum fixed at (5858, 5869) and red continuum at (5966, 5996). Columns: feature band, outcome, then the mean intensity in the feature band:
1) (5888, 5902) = 3.8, 13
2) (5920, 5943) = 0.7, 17.2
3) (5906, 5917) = 0.7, 16.6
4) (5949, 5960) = -0.1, 17.9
